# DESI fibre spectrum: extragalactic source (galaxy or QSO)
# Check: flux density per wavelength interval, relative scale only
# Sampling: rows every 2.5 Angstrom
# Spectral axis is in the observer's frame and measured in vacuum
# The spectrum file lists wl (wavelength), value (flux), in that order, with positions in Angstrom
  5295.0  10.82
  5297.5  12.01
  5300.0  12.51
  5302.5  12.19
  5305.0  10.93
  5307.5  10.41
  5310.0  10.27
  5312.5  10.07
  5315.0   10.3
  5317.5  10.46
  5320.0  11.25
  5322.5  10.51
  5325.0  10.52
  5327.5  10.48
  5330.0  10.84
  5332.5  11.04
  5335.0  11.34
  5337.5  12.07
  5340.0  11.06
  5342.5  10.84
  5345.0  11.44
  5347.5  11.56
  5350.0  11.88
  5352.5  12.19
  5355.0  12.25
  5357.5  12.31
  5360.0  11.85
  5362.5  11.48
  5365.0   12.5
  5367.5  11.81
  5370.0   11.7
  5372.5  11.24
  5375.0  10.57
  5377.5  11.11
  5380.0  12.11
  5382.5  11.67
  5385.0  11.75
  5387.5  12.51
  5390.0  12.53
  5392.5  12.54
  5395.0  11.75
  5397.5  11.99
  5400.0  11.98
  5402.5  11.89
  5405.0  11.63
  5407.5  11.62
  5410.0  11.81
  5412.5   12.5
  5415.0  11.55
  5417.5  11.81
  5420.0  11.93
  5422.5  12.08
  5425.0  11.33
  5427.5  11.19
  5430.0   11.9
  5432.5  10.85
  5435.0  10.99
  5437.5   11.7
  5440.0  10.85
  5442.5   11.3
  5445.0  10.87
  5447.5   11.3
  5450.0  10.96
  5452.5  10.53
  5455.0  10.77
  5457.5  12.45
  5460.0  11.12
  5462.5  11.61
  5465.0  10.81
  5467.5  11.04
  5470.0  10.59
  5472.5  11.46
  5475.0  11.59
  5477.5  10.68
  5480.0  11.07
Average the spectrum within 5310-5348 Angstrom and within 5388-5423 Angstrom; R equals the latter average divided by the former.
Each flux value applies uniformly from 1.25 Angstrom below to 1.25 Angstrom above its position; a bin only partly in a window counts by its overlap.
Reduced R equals 1.1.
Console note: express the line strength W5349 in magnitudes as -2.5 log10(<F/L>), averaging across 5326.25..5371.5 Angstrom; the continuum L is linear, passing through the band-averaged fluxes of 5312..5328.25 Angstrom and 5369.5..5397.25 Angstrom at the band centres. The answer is -0.05 mag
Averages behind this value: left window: 10.5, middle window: 11.6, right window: 11.8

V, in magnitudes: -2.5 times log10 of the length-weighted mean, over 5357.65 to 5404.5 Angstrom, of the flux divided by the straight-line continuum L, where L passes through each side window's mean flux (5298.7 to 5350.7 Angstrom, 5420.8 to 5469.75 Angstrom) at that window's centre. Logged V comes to -0.07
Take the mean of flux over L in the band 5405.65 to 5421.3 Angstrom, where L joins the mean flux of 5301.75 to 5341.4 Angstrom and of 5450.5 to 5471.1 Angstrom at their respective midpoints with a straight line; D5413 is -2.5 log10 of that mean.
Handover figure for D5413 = -0.08 mag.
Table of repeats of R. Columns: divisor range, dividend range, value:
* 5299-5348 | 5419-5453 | 1.03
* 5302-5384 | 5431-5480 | 0.99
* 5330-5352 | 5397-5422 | 1.04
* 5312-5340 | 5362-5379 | 1.06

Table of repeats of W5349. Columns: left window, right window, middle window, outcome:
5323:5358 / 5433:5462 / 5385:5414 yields -0.073 mag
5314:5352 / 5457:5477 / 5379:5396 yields -0.091 mag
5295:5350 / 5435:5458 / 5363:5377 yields -0.042 mag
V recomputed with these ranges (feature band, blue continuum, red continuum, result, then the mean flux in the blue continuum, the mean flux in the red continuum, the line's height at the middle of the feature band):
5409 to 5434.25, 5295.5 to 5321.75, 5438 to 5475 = -0.05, 11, 11.1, 11.1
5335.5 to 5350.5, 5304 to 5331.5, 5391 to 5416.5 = -0.05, 10.6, 11.9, 11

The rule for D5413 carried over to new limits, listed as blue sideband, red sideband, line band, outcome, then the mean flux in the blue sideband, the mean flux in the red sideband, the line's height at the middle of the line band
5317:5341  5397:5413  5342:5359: -0.056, 11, 11.9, 11.2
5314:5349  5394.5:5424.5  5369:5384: 0.009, 11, 11.9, 11.5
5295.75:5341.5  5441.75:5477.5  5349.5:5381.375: -0.067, 11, 11.2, 11.1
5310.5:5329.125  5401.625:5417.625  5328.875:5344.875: -0.045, 10.5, 11.8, 10.8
